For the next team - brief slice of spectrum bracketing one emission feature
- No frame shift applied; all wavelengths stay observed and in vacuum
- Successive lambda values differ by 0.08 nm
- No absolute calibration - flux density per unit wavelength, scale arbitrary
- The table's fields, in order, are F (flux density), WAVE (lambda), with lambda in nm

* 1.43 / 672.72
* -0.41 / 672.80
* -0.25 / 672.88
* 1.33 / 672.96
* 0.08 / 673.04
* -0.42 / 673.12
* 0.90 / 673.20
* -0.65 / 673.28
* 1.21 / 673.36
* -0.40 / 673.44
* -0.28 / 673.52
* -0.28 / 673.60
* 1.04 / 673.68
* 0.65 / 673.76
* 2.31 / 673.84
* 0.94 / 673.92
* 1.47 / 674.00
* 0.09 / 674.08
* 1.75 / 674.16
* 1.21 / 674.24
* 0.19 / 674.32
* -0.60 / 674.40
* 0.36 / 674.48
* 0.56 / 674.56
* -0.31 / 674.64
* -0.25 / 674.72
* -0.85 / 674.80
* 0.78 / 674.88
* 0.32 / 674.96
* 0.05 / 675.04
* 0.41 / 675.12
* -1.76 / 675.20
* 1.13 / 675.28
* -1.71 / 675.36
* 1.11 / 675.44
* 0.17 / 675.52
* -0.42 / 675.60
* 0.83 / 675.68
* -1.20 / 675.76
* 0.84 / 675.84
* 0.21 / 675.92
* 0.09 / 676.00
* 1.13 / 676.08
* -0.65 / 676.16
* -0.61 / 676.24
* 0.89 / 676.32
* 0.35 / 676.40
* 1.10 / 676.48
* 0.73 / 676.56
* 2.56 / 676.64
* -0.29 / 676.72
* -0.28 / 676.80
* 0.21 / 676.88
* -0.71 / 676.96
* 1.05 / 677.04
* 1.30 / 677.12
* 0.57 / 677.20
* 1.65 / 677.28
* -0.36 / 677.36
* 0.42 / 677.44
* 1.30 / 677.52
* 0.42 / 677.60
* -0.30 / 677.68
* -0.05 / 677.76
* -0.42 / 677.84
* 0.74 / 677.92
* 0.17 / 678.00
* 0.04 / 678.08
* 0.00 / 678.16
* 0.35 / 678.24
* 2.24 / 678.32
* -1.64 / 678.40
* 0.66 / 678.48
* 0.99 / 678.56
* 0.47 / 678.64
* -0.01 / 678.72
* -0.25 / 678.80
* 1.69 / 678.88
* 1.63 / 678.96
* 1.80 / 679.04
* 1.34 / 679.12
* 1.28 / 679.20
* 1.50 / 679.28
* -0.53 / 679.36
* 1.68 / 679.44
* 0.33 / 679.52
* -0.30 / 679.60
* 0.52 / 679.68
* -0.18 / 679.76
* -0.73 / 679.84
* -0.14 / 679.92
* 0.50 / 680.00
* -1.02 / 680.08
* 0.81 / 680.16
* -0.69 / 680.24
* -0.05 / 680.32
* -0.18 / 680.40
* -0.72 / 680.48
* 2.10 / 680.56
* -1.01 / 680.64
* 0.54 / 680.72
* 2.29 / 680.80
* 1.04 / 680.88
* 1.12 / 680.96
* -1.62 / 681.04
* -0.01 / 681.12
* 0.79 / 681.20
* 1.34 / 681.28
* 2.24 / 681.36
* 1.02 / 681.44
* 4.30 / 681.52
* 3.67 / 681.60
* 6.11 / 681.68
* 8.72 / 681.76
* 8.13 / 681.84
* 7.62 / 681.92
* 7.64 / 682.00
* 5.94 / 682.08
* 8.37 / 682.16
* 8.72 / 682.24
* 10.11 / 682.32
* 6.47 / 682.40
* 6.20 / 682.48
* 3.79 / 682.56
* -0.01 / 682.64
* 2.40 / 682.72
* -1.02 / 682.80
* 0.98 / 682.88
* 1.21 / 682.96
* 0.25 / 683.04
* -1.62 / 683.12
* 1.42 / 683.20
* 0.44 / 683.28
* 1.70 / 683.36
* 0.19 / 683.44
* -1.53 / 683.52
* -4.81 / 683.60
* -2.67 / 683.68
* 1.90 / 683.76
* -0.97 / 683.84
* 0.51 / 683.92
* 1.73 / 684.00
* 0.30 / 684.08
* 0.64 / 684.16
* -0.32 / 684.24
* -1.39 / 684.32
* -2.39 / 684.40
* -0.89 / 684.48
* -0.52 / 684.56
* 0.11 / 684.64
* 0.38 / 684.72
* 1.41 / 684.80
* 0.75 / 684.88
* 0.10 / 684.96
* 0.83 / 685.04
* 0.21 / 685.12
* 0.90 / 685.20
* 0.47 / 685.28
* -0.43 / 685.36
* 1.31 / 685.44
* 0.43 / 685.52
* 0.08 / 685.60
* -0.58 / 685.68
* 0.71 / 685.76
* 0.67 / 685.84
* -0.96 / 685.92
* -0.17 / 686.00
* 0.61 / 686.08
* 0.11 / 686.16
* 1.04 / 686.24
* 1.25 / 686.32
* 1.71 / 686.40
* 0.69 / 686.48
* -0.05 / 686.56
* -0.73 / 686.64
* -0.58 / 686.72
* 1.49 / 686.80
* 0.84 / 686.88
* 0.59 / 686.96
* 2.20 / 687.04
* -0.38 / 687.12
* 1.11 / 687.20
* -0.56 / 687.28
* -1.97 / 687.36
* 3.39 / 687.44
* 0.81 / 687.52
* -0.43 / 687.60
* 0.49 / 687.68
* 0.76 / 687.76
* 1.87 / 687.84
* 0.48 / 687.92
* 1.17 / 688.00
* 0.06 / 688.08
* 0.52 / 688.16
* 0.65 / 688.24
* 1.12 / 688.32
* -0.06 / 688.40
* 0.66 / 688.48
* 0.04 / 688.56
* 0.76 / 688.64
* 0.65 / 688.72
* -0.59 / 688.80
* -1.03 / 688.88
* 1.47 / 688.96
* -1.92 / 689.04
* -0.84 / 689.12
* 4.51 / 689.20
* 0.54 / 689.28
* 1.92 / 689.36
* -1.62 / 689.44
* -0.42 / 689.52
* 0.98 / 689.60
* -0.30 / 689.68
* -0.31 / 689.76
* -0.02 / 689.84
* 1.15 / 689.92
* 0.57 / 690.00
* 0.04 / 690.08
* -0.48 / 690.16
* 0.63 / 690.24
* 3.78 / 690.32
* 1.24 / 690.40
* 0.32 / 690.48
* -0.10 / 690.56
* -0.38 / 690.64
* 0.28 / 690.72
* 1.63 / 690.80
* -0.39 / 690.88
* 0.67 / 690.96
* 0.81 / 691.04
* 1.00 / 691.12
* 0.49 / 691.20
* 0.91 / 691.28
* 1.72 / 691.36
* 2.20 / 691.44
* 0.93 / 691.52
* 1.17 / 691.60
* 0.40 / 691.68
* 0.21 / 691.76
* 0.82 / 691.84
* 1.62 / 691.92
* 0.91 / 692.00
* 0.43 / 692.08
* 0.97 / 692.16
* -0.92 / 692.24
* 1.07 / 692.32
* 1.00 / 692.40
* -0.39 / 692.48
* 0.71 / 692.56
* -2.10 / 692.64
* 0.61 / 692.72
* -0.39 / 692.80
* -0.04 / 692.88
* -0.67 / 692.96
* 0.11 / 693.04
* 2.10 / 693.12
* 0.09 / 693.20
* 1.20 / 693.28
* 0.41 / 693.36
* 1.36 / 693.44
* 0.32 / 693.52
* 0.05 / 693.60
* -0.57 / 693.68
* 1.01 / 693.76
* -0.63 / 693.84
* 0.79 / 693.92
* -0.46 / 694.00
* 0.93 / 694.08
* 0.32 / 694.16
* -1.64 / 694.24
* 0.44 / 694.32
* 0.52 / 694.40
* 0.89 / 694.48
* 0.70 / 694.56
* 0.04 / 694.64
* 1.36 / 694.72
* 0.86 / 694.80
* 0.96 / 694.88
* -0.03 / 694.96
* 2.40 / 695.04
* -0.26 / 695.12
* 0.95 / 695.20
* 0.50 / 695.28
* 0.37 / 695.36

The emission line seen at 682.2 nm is [O II]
